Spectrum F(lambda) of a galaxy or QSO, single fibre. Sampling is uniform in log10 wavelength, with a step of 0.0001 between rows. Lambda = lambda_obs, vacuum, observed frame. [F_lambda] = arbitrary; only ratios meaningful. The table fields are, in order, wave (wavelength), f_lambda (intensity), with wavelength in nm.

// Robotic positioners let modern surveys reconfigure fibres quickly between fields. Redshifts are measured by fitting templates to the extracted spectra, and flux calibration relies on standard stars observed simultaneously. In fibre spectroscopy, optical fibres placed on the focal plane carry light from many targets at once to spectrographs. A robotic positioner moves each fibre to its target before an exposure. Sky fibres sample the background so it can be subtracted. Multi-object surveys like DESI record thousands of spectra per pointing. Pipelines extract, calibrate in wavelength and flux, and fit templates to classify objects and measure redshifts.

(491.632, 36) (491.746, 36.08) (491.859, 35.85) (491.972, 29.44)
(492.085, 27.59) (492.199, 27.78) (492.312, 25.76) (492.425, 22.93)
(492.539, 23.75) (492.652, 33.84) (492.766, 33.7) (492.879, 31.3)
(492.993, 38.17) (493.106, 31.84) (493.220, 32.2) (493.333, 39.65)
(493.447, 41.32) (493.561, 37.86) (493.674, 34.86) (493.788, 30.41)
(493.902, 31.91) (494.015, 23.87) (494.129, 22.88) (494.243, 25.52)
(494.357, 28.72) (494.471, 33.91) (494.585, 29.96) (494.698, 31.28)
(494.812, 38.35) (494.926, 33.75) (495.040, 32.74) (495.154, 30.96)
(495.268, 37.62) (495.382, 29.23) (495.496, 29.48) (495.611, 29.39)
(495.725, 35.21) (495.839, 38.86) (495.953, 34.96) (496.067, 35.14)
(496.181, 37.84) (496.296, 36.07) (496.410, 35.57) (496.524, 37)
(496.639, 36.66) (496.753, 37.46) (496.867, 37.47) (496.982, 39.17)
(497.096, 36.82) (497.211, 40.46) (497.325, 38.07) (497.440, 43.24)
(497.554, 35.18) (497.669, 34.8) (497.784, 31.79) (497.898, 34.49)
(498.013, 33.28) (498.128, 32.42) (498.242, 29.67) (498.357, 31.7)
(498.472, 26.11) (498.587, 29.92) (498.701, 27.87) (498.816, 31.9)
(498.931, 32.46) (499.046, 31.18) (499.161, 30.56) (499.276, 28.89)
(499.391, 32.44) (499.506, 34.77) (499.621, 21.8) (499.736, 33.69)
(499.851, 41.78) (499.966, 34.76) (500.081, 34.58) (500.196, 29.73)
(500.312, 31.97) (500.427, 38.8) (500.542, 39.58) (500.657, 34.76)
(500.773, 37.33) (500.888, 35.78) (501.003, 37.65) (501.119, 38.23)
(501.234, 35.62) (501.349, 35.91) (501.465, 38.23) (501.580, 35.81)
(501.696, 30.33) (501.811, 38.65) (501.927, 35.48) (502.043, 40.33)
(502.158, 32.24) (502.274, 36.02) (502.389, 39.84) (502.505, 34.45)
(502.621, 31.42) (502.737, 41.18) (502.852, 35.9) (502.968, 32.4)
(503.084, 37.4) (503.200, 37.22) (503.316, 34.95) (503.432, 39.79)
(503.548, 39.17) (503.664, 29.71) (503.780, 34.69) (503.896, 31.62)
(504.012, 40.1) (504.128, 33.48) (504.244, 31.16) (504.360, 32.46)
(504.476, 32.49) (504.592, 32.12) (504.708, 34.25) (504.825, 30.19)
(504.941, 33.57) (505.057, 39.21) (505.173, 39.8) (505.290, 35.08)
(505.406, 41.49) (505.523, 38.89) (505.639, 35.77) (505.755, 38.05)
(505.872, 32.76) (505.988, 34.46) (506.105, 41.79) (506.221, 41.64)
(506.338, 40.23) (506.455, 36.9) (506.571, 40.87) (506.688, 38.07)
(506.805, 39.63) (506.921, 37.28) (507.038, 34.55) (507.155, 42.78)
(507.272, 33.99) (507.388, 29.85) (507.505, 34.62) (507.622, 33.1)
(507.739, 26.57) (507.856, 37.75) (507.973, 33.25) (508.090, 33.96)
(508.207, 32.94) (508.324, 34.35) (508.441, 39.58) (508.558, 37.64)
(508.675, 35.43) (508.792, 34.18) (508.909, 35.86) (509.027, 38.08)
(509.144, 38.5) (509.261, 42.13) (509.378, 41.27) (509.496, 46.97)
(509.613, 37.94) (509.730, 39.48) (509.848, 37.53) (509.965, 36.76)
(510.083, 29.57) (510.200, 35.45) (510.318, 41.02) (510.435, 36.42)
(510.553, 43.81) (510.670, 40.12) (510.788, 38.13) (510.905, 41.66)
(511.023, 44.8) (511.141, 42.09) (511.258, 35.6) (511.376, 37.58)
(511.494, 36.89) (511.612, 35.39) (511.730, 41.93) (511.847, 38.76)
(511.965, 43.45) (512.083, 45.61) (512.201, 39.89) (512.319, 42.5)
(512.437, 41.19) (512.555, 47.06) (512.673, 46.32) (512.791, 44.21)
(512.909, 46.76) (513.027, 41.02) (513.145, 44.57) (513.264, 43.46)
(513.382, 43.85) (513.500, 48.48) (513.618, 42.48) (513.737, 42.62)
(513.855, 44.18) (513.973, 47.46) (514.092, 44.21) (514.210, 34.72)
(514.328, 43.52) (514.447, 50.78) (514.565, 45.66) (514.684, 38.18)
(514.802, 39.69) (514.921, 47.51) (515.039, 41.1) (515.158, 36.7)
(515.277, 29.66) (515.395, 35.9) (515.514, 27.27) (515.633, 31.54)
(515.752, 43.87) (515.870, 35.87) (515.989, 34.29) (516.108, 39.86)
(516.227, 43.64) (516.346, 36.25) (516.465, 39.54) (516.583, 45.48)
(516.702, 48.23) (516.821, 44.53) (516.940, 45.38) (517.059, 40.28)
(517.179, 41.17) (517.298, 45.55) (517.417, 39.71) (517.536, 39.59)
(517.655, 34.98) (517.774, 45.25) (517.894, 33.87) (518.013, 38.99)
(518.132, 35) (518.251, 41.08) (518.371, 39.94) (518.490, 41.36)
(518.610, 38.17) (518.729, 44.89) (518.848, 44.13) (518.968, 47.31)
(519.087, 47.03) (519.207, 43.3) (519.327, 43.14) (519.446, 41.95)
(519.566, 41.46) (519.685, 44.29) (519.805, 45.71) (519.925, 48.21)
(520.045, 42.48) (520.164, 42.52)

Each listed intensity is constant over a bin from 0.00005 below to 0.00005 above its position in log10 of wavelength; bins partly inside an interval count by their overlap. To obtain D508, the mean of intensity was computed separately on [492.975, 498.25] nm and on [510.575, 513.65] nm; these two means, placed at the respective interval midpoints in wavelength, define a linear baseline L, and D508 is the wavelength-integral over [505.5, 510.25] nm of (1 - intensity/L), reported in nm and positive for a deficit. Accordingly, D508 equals 0.384 nm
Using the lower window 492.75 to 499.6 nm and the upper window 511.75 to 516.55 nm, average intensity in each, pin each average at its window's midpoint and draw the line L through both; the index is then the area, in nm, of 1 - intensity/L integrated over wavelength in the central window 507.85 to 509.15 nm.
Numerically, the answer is 0.104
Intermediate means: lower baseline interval 33.4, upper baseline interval 41.4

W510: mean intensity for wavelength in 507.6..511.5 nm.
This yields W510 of 37.6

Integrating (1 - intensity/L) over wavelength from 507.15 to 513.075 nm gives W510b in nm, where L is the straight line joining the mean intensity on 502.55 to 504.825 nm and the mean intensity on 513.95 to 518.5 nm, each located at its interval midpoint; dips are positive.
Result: -0.176 nm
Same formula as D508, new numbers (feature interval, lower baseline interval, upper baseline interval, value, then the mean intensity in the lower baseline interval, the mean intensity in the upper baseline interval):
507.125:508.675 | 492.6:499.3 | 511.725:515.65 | 0.18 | 33.5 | 41.9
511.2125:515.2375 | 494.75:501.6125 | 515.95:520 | -0.23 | 34.4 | 41.9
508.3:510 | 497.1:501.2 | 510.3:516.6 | 0.02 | 33.8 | 41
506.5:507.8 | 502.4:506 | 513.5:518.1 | 0.04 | 35.4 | 40.6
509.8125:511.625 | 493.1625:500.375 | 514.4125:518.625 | -0.02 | 33.4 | 39.8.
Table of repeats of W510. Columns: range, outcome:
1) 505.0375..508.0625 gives 36.8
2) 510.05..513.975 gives 41.6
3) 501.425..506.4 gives 35.9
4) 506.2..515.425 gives 39.6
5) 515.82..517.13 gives 41.2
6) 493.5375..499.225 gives 33.3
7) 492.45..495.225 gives 32.1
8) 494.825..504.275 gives 34.7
